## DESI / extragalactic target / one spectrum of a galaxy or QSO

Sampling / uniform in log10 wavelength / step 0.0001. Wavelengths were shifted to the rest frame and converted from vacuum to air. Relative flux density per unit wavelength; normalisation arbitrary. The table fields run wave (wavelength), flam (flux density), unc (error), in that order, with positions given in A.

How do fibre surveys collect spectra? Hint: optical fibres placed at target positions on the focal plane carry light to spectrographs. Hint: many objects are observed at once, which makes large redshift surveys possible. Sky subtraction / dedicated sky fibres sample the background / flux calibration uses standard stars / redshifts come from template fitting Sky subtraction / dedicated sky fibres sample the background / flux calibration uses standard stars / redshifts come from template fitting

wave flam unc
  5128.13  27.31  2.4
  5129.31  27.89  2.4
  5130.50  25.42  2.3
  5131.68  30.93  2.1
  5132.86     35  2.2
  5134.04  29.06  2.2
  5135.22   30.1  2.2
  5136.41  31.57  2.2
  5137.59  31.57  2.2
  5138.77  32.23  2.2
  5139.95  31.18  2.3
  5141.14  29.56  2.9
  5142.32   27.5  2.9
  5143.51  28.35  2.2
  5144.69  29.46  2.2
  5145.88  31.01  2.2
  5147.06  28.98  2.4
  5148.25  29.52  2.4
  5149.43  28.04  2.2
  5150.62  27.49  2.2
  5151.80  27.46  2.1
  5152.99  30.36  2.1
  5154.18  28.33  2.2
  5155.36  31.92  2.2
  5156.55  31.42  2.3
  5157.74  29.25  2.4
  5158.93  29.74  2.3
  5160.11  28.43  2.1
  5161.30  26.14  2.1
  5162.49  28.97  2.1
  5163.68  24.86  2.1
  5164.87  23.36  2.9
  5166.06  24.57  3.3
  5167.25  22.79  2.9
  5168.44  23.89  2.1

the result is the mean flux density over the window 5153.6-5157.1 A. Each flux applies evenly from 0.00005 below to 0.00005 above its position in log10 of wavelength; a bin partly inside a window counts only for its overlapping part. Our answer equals 30.6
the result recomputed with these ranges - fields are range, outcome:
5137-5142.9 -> 30.4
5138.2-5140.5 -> 31.8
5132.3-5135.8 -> 31.4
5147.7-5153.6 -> 28.6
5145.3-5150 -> 29.4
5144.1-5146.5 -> 30.2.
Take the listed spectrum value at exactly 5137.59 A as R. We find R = 31.57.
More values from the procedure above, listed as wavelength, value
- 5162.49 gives 28.97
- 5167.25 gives 22.79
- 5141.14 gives 29.56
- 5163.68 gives 24.86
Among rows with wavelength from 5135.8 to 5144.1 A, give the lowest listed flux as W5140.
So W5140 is 27.5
